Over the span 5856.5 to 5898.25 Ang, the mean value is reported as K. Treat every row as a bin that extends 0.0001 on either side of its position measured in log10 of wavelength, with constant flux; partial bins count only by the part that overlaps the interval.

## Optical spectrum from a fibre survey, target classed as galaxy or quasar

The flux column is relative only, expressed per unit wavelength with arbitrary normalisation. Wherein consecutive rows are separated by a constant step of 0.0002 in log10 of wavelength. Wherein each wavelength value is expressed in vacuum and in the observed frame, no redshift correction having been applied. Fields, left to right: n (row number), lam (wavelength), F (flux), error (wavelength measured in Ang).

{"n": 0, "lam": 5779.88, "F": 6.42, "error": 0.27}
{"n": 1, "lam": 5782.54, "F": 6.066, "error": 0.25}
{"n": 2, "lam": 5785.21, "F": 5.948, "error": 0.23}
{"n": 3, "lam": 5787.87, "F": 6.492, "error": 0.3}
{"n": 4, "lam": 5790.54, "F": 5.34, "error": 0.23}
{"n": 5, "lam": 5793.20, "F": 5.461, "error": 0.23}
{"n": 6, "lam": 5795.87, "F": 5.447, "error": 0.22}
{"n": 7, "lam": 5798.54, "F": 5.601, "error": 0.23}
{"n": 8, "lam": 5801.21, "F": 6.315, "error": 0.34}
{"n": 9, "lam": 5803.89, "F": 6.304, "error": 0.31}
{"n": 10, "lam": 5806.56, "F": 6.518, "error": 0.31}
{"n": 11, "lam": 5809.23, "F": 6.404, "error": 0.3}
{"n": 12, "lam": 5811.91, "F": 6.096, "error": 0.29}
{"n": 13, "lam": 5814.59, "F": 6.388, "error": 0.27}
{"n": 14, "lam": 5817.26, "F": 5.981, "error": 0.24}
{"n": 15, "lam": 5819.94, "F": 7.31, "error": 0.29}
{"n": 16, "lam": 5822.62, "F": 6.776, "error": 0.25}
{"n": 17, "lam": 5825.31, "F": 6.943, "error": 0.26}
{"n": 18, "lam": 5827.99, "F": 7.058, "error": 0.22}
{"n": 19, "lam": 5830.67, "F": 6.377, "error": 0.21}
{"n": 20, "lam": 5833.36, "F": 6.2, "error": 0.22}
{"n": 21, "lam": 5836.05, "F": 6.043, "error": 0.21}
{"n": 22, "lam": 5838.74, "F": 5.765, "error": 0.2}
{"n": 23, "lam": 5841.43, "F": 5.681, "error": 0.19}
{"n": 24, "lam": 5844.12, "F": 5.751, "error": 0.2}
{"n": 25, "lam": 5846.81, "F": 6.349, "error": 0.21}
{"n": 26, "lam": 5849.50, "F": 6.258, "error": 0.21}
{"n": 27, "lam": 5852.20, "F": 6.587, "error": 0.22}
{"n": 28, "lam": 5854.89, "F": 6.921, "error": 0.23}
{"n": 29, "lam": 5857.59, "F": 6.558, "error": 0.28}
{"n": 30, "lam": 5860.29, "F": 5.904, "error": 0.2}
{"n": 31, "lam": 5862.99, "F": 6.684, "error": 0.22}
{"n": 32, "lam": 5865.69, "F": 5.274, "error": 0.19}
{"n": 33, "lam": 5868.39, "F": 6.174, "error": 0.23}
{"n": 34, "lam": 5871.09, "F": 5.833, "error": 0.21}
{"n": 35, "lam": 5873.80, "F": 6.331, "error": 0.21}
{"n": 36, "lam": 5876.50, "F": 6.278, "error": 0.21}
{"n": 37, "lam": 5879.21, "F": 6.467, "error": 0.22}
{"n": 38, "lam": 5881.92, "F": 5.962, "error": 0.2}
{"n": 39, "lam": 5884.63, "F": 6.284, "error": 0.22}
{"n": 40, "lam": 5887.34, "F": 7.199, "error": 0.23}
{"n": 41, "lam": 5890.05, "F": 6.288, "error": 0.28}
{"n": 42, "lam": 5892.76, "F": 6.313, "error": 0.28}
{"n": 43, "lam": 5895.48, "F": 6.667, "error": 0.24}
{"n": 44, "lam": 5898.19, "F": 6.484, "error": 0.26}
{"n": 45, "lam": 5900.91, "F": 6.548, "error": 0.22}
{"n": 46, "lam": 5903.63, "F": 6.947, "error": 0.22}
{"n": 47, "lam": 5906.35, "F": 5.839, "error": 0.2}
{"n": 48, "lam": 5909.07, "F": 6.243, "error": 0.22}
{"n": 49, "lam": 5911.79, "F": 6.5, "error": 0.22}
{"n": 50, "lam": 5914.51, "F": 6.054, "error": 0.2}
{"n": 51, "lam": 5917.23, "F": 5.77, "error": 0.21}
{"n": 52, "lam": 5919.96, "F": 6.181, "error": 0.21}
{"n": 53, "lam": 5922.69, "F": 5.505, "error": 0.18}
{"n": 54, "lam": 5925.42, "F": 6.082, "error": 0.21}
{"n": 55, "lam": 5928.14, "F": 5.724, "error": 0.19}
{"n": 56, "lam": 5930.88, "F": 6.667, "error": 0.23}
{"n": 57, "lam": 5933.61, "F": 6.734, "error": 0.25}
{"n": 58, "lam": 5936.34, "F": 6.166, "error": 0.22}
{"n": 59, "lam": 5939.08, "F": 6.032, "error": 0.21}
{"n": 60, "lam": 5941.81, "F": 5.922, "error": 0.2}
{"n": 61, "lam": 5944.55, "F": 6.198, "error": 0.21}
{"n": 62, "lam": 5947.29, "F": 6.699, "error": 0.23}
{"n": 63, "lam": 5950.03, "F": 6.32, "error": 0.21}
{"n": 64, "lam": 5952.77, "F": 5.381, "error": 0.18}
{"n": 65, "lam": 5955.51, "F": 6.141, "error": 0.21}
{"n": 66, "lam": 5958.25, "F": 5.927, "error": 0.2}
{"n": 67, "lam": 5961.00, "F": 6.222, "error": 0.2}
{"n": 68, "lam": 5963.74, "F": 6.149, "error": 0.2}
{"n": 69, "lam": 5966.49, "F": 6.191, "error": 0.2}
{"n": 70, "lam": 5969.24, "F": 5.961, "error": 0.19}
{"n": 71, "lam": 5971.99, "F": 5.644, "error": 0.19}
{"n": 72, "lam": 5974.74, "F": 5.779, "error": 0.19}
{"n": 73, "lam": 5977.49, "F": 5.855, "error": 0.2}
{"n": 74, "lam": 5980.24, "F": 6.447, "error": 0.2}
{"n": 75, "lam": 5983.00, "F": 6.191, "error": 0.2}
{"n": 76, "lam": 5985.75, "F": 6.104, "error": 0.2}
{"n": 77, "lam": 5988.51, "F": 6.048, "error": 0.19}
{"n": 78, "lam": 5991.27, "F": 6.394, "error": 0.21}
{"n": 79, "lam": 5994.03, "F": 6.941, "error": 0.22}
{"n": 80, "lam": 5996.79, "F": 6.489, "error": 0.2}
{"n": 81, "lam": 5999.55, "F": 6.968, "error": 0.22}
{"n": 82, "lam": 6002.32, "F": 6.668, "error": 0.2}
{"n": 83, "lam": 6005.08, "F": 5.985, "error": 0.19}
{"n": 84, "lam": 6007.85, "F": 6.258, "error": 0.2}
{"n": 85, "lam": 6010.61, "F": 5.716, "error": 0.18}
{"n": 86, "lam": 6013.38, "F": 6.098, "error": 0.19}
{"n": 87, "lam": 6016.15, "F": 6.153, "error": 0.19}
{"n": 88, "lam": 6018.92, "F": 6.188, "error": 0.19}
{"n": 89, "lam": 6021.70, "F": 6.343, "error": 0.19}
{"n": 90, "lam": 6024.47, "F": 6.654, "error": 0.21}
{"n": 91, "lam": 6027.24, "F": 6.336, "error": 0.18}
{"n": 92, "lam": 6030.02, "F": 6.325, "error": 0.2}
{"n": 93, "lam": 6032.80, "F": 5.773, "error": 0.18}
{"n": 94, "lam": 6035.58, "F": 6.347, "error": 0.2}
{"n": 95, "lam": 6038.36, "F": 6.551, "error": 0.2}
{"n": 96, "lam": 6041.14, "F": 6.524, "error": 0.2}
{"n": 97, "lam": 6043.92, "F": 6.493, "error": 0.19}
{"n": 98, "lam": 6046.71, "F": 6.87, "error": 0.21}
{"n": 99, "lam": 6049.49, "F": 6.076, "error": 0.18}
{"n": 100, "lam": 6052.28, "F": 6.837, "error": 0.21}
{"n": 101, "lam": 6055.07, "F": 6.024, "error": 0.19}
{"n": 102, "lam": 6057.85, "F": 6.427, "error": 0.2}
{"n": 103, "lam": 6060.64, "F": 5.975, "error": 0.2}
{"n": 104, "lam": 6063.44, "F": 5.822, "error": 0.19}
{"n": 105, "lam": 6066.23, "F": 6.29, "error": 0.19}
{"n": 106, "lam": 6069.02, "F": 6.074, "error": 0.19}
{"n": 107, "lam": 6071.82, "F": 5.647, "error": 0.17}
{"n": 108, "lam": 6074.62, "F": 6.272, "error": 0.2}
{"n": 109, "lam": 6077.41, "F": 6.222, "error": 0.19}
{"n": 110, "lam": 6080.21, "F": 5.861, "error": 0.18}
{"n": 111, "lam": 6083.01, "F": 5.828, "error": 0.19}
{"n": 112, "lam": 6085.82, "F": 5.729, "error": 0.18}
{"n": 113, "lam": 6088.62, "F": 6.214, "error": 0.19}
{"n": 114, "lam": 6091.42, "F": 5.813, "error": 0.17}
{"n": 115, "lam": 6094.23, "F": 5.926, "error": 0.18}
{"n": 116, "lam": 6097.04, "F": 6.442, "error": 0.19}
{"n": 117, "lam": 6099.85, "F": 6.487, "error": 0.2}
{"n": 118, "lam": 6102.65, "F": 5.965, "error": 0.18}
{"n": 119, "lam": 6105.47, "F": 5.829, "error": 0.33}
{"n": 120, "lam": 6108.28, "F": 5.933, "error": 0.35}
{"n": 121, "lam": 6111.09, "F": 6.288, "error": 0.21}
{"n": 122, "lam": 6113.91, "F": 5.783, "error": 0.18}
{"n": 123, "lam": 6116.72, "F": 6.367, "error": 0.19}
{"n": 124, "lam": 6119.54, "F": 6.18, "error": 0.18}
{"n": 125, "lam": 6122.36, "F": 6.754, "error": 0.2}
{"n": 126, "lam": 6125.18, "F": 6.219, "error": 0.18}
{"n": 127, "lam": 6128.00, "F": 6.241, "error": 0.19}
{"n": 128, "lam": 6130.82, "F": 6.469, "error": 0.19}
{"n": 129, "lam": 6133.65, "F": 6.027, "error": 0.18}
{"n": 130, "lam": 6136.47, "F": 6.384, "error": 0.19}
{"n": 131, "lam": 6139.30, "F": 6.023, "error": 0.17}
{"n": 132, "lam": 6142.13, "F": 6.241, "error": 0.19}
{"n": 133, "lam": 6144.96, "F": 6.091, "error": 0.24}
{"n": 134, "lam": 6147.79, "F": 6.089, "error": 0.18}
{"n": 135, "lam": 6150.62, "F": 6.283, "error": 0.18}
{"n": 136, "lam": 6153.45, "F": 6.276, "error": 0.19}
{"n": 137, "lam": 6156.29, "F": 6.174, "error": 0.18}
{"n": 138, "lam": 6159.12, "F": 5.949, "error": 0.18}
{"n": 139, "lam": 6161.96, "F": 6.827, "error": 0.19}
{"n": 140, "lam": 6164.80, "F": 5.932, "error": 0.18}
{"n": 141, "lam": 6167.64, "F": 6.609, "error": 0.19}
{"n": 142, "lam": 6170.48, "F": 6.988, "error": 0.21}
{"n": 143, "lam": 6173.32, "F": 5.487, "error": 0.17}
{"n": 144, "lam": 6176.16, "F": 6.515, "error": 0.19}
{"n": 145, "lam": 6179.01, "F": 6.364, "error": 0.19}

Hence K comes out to 6.29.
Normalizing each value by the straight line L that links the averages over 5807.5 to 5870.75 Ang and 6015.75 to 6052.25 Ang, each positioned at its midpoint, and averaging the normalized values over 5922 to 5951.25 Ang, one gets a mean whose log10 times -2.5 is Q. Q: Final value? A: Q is 0.03 mag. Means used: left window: 6.32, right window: 6.38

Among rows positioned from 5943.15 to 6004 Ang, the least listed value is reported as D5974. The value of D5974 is 5.381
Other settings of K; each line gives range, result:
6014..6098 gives 6.2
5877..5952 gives 6.28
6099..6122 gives 6.13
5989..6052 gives 6.37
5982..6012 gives 6.34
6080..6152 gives 6.14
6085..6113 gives 6.06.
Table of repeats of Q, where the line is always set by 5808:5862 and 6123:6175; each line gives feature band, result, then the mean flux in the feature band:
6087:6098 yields 0.034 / 6.08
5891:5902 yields -0.025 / 6.49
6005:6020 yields 0.040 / 6.07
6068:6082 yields 0.047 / 6.01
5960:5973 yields 0.049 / 6.04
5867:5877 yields 0.037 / 6.14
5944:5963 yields 0.034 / 6.13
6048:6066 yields 0.014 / 6.2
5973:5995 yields 0.020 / 6.2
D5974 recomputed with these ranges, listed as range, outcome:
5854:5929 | 5.274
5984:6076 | 5.647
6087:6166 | 5.783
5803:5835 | 5.981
